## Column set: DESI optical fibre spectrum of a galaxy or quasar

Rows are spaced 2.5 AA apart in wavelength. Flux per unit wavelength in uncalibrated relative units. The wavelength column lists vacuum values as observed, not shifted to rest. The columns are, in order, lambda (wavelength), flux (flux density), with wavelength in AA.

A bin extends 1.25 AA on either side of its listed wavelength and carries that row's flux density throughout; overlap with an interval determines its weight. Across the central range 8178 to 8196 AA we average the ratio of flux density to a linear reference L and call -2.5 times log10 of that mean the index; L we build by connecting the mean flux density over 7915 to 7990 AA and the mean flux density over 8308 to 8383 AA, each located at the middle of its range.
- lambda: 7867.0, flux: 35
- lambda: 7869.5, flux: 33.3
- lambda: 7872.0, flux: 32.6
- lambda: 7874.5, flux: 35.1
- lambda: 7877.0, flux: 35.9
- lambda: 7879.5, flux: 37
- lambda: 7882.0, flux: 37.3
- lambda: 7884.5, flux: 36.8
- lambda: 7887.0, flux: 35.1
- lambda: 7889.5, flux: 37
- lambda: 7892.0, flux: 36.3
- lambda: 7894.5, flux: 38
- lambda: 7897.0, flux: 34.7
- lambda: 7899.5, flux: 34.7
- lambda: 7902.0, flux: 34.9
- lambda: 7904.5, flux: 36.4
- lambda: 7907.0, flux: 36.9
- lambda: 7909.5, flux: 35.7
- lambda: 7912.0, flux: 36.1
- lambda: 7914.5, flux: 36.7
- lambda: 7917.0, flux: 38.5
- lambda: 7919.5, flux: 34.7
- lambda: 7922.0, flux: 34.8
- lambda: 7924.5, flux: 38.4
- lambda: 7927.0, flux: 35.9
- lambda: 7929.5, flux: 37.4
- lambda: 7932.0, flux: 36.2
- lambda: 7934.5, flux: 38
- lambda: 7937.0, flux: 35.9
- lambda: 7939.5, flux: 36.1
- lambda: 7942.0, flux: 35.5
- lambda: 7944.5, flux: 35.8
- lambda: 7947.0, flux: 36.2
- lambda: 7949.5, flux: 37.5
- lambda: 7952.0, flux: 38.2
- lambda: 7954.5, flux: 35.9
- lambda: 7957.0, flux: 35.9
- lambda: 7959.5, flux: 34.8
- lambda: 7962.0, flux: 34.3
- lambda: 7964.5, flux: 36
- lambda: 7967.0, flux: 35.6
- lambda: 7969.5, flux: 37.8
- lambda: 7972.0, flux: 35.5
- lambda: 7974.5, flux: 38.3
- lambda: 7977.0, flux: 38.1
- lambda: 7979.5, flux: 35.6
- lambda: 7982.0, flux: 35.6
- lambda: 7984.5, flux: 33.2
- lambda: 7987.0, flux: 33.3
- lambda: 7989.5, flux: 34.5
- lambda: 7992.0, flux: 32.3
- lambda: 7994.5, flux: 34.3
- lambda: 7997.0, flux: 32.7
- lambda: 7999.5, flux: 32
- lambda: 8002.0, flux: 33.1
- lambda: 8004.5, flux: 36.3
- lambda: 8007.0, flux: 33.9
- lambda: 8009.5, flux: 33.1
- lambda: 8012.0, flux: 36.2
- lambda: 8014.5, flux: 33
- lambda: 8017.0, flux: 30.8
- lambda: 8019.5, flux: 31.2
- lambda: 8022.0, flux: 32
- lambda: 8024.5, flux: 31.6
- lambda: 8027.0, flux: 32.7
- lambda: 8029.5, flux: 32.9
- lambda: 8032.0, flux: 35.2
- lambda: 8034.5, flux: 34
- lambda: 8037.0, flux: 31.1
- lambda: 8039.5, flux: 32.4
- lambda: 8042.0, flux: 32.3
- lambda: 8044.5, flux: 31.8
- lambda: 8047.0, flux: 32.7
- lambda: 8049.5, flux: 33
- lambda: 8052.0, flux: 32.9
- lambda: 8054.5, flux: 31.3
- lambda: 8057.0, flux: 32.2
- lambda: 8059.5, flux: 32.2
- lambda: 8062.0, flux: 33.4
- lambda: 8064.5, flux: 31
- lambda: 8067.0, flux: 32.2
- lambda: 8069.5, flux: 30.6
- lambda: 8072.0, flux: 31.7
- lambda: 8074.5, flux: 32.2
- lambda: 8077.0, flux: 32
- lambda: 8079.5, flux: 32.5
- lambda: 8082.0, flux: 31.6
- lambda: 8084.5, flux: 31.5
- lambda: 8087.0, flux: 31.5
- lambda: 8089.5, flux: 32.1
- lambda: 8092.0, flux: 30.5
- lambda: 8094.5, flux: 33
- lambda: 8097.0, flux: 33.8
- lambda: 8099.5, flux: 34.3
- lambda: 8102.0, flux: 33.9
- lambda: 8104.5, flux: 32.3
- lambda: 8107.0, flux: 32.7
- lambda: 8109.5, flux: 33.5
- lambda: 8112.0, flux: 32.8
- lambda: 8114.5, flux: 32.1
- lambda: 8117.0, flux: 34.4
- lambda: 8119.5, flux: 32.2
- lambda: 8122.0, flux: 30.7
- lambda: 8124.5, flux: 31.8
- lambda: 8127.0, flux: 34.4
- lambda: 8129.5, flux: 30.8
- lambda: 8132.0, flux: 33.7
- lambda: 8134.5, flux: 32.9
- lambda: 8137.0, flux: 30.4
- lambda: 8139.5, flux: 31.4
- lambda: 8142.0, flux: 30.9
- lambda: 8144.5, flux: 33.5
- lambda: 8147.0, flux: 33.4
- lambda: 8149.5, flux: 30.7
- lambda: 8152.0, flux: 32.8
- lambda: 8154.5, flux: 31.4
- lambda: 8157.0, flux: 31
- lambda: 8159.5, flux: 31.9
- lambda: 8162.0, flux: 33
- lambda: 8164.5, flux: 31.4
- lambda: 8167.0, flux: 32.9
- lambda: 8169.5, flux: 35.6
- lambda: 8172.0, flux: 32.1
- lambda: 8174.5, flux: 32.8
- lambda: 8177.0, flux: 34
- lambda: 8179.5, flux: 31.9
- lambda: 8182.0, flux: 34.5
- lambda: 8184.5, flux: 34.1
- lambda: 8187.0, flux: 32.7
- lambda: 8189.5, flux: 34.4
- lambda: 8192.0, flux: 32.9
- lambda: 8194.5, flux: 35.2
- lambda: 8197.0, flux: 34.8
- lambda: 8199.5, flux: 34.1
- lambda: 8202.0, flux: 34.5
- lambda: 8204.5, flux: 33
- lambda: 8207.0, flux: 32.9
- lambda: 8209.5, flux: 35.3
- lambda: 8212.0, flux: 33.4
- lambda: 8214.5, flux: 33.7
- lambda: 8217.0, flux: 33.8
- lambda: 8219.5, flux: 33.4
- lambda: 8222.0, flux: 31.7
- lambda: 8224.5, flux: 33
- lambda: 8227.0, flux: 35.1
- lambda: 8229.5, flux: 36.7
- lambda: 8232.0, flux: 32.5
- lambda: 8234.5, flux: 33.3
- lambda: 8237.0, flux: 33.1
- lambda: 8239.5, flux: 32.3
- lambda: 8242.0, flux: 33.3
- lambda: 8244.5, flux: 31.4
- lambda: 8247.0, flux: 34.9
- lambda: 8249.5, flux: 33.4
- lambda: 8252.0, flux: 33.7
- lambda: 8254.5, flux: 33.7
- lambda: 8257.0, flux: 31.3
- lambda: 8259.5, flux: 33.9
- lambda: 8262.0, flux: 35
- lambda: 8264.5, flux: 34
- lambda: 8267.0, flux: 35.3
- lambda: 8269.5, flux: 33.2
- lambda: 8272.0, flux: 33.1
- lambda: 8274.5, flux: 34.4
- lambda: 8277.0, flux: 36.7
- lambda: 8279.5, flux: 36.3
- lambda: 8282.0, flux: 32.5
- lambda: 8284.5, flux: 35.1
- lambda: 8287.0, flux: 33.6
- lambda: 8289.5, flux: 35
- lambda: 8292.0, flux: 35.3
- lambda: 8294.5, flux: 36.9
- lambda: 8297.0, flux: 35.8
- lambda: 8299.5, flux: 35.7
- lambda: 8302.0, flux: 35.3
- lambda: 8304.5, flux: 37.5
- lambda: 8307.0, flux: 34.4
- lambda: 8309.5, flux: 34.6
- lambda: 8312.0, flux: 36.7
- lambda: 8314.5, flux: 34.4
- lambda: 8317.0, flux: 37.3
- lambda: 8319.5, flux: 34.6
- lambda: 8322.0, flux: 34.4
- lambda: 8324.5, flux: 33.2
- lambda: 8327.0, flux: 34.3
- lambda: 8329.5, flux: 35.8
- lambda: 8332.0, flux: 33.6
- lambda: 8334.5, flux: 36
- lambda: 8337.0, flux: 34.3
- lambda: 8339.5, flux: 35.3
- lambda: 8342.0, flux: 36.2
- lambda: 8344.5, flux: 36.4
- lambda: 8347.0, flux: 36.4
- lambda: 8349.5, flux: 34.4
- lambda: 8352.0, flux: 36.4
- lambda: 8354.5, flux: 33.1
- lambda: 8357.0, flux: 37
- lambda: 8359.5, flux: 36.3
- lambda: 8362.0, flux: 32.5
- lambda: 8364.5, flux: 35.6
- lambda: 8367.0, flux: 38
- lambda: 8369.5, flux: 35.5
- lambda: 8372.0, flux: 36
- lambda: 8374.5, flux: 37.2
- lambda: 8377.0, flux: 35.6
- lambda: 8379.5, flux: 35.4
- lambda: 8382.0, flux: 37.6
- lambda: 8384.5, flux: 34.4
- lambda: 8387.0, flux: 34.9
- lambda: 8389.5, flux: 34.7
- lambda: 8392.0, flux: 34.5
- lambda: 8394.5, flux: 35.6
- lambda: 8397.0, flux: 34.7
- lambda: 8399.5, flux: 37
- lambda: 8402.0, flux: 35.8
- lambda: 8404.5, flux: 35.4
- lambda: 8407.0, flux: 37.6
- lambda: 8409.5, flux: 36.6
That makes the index 0.06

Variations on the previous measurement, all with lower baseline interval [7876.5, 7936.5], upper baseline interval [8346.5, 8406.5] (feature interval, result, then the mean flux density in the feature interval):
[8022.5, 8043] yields 0.11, 32.8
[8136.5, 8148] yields 0.13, 32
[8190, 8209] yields 0.06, 34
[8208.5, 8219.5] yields 0.06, 33.9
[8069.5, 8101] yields 0.12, 32.2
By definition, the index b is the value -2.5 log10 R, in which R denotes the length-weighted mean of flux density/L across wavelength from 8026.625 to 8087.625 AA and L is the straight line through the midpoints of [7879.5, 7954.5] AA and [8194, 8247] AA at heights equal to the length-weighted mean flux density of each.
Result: 0.09 mag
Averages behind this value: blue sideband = 36.4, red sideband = 33.7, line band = 32.3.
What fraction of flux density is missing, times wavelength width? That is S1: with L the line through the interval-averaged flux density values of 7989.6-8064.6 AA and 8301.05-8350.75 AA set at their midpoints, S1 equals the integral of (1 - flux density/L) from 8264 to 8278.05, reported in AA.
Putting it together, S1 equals 0.1 AA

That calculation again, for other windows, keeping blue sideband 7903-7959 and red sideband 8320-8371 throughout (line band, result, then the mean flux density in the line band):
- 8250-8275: 1.2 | 33.7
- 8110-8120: 0.8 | 33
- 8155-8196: 3.0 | 33.1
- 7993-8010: 1.2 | 33.6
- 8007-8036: 2.6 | 33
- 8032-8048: 1.6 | 32.6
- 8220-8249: 1.8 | 33.4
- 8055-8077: 2.5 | 31.9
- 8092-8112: 1.6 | 33.1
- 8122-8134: 1.1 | 32.5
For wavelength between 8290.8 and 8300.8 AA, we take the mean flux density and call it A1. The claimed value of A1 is 35.9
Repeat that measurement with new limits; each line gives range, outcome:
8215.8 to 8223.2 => 33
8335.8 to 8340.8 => 34.8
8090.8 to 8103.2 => 33.1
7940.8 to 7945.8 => 35.7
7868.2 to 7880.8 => 34.8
